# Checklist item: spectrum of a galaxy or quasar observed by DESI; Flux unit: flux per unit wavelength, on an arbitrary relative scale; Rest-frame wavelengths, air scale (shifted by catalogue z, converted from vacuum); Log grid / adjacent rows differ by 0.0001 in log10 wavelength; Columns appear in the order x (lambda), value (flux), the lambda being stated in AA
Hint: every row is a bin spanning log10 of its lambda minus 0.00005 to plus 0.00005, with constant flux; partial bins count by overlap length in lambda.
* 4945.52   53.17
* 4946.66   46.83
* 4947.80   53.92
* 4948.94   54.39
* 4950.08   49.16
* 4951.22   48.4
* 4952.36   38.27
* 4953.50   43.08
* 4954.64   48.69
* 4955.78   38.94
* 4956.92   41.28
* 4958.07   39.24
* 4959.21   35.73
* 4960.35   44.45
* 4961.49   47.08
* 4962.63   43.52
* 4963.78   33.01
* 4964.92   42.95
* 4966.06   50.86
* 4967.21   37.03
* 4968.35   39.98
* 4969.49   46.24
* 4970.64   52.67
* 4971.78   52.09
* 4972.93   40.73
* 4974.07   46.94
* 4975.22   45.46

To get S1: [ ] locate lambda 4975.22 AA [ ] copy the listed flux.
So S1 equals 45.46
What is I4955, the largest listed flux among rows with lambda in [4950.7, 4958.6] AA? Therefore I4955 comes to 48.69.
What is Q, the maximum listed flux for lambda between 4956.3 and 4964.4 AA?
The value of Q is 47.08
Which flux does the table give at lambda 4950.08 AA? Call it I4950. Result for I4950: 49.16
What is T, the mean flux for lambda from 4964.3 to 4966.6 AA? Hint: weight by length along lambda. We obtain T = 46.7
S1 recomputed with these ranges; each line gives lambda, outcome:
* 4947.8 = 53.92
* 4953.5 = 43.08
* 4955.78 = 38.94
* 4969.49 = 46.24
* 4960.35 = 44.45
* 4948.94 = 54.39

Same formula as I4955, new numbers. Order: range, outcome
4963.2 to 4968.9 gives 50.86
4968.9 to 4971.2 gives 52.67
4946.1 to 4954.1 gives 54.39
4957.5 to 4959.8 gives 39.24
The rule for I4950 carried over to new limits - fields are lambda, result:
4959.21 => 35.73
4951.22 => 48.4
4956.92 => 41.28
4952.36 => 38.27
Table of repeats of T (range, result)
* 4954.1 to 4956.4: 43.7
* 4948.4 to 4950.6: 51.8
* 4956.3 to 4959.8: 38.7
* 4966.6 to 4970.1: 41.2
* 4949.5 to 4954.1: 44.8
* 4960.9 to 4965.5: 41.7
